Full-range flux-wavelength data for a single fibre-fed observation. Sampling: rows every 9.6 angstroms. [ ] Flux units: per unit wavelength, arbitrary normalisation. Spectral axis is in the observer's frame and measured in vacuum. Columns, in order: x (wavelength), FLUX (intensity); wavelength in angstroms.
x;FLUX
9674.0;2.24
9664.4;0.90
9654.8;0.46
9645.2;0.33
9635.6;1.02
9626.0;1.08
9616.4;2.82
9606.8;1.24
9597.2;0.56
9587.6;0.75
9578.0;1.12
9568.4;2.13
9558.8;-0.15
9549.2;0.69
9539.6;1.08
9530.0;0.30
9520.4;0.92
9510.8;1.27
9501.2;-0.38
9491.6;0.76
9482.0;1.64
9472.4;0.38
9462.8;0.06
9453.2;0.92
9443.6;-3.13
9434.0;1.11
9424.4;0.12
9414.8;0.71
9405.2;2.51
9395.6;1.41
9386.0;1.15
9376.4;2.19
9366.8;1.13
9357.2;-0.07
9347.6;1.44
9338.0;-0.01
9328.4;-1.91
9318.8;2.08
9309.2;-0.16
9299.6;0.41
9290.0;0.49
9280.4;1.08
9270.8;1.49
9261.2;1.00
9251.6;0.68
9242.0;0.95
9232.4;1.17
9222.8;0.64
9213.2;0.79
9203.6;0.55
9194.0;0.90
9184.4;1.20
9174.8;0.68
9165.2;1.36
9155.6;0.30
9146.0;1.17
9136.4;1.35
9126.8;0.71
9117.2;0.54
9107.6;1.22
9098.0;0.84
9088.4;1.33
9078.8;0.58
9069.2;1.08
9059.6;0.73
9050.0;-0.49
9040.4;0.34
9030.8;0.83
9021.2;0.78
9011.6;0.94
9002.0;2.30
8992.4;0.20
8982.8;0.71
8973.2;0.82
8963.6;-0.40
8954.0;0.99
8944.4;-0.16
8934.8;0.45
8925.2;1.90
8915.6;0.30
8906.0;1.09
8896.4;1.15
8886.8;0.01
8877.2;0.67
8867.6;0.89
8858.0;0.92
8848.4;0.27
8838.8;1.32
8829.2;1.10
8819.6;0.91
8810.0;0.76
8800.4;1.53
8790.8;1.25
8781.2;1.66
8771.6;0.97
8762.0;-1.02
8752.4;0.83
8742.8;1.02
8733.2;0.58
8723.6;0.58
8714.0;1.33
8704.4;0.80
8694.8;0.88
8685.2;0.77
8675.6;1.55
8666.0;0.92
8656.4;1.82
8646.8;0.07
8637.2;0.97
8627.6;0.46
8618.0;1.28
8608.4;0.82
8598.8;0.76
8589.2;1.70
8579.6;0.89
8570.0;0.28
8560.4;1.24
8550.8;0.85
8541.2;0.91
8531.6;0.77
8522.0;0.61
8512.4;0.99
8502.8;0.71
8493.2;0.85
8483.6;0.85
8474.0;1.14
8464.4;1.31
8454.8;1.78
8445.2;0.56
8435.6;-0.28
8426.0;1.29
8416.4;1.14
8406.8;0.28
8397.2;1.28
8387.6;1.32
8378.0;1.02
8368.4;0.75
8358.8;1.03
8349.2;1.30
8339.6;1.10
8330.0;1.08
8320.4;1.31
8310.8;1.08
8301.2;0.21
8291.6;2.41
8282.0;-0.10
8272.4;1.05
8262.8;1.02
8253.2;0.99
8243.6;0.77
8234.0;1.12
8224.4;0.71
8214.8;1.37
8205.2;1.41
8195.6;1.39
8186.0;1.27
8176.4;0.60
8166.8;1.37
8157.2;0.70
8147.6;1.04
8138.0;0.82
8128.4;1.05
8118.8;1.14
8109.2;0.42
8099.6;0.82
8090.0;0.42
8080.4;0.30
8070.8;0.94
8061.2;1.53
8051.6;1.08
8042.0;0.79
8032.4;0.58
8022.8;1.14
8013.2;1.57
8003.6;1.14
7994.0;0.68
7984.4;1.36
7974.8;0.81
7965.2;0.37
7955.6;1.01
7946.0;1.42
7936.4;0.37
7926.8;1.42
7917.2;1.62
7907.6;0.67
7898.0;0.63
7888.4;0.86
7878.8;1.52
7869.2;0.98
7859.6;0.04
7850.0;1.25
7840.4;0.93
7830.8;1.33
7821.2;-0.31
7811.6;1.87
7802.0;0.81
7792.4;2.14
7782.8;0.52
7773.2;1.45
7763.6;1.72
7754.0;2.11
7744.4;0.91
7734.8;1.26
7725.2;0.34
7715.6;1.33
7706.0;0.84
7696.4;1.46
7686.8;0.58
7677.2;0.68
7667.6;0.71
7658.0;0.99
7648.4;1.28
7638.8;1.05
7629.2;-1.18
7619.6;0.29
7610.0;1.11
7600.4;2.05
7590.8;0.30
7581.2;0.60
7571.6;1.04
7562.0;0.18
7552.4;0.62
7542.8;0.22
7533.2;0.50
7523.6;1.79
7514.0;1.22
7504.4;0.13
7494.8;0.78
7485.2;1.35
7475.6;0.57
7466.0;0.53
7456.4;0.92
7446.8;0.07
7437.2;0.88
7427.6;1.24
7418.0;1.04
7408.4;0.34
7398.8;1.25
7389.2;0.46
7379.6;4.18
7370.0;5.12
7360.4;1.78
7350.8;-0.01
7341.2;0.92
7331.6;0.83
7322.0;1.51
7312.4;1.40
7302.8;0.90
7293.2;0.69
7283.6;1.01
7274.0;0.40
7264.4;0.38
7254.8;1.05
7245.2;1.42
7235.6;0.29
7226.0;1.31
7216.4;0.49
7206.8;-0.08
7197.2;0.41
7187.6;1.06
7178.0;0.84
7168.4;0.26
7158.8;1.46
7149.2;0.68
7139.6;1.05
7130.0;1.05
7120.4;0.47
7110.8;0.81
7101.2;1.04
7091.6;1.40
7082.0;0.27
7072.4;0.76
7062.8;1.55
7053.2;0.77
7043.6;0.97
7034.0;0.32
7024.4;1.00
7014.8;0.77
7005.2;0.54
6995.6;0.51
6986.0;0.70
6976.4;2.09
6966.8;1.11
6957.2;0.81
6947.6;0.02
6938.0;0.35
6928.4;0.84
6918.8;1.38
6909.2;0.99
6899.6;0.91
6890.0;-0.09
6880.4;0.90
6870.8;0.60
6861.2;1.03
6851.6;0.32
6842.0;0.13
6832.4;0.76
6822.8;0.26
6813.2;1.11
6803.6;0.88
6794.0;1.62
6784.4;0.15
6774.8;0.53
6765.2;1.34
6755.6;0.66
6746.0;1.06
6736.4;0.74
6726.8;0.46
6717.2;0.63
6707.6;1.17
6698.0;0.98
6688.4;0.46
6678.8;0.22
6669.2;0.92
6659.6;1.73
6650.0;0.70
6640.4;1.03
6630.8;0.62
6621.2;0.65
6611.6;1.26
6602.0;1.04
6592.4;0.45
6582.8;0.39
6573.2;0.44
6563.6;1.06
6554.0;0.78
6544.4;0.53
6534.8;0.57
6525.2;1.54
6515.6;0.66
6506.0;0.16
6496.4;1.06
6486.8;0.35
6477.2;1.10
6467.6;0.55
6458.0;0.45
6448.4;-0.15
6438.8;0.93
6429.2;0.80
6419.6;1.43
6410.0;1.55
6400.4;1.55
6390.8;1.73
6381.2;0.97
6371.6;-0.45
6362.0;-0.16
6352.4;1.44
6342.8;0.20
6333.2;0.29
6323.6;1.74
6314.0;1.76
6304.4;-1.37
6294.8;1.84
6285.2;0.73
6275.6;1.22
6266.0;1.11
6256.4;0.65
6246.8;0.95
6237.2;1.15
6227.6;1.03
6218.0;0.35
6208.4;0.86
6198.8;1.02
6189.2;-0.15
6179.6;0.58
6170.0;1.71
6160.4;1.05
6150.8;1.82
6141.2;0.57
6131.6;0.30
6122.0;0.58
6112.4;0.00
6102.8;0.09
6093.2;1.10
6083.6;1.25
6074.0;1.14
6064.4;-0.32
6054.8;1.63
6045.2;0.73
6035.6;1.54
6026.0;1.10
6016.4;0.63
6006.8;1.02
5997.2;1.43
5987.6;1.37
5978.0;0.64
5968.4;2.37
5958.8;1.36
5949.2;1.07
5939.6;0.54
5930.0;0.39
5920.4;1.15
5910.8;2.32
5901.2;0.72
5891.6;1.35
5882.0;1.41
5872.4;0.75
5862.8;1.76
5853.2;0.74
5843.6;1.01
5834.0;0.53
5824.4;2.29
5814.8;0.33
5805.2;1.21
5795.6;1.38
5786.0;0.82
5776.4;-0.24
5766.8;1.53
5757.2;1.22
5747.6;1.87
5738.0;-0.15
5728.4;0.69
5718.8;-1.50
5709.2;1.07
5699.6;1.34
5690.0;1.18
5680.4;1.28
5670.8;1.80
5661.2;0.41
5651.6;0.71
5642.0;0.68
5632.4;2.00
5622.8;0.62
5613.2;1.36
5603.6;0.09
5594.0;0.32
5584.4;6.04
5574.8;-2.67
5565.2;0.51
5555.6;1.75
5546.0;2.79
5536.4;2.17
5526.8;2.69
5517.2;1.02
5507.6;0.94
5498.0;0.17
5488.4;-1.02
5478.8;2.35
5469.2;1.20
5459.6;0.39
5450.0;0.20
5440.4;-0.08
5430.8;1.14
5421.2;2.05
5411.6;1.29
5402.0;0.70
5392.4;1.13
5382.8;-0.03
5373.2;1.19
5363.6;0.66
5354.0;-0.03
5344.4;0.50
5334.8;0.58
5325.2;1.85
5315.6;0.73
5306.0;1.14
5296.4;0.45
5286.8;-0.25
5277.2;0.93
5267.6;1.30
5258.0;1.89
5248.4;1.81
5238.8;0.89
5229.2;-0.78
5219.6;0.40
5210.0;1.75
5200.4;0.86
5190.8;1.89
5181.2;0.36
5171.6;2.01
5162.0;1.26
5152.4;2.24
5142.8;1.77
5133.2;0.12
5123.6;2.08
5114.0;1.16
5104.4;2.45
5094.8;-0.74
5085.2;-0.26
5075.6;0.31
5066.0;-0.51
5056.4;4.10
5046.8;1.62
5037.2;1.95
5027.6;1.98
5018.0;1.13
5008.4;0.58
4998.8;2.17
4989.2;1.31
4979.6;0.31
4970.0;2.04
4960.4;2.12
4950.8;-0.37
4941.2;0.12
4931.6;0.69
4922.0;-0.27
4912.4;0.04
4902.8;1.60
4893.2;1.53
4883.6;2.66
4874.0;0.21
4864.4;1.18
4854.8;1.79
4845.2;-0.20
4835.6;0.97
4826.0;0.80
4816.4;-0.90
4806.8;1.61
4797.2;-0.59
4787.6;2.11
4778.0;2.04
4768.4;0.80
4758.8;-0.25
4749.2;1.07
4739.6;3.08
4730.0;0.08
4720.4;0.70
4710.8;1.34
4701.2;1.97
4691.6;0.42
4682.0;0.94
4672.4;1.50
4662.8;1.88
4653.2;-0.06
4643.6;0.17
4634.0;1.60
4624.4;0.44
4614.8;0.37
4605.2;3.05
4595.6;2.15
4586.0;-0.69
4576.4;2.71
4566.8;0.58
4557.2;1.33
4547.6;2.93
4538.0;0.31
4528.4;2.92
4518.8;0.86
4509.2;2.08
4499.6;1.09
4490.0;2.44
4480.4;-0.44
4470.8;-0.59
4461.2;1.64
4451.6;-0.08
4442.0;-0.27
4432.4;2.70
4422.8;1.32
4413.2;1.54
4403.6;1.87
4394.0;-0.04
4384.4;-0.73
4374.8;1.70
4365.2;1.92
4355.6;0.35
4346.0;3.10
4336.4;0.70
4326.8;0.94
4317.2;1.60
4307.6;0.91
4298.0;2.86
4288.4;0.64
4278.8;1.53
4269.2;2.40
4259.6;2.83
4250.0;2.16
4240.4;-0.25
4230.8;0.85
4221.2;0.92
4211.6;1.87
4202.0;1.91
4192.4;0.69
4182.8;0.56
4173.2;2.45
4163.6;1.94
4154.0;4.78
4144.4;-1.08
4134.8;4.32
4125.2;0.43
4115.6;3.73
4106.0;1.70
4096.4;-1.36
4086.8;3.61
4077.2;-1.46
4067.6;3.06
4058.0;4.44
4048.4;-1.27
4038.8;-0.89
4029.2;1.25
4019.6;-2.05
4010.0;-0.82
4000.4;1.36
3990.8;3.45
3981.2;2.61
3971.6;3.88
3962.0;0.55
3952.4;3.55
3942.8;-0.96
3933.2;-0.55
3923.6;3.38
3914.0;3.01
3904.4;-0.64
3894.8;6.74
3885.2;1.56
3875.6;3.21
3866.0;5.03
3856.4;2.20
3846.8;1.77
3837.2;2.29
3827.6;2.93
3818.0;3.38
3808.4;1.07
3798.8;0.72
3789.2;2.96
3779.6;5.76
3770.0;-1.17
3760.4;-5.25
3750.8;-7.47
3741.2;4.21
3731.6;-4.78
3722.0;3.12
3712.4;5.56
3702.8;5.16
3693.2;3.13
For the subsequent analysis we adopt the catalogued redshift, 0.98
